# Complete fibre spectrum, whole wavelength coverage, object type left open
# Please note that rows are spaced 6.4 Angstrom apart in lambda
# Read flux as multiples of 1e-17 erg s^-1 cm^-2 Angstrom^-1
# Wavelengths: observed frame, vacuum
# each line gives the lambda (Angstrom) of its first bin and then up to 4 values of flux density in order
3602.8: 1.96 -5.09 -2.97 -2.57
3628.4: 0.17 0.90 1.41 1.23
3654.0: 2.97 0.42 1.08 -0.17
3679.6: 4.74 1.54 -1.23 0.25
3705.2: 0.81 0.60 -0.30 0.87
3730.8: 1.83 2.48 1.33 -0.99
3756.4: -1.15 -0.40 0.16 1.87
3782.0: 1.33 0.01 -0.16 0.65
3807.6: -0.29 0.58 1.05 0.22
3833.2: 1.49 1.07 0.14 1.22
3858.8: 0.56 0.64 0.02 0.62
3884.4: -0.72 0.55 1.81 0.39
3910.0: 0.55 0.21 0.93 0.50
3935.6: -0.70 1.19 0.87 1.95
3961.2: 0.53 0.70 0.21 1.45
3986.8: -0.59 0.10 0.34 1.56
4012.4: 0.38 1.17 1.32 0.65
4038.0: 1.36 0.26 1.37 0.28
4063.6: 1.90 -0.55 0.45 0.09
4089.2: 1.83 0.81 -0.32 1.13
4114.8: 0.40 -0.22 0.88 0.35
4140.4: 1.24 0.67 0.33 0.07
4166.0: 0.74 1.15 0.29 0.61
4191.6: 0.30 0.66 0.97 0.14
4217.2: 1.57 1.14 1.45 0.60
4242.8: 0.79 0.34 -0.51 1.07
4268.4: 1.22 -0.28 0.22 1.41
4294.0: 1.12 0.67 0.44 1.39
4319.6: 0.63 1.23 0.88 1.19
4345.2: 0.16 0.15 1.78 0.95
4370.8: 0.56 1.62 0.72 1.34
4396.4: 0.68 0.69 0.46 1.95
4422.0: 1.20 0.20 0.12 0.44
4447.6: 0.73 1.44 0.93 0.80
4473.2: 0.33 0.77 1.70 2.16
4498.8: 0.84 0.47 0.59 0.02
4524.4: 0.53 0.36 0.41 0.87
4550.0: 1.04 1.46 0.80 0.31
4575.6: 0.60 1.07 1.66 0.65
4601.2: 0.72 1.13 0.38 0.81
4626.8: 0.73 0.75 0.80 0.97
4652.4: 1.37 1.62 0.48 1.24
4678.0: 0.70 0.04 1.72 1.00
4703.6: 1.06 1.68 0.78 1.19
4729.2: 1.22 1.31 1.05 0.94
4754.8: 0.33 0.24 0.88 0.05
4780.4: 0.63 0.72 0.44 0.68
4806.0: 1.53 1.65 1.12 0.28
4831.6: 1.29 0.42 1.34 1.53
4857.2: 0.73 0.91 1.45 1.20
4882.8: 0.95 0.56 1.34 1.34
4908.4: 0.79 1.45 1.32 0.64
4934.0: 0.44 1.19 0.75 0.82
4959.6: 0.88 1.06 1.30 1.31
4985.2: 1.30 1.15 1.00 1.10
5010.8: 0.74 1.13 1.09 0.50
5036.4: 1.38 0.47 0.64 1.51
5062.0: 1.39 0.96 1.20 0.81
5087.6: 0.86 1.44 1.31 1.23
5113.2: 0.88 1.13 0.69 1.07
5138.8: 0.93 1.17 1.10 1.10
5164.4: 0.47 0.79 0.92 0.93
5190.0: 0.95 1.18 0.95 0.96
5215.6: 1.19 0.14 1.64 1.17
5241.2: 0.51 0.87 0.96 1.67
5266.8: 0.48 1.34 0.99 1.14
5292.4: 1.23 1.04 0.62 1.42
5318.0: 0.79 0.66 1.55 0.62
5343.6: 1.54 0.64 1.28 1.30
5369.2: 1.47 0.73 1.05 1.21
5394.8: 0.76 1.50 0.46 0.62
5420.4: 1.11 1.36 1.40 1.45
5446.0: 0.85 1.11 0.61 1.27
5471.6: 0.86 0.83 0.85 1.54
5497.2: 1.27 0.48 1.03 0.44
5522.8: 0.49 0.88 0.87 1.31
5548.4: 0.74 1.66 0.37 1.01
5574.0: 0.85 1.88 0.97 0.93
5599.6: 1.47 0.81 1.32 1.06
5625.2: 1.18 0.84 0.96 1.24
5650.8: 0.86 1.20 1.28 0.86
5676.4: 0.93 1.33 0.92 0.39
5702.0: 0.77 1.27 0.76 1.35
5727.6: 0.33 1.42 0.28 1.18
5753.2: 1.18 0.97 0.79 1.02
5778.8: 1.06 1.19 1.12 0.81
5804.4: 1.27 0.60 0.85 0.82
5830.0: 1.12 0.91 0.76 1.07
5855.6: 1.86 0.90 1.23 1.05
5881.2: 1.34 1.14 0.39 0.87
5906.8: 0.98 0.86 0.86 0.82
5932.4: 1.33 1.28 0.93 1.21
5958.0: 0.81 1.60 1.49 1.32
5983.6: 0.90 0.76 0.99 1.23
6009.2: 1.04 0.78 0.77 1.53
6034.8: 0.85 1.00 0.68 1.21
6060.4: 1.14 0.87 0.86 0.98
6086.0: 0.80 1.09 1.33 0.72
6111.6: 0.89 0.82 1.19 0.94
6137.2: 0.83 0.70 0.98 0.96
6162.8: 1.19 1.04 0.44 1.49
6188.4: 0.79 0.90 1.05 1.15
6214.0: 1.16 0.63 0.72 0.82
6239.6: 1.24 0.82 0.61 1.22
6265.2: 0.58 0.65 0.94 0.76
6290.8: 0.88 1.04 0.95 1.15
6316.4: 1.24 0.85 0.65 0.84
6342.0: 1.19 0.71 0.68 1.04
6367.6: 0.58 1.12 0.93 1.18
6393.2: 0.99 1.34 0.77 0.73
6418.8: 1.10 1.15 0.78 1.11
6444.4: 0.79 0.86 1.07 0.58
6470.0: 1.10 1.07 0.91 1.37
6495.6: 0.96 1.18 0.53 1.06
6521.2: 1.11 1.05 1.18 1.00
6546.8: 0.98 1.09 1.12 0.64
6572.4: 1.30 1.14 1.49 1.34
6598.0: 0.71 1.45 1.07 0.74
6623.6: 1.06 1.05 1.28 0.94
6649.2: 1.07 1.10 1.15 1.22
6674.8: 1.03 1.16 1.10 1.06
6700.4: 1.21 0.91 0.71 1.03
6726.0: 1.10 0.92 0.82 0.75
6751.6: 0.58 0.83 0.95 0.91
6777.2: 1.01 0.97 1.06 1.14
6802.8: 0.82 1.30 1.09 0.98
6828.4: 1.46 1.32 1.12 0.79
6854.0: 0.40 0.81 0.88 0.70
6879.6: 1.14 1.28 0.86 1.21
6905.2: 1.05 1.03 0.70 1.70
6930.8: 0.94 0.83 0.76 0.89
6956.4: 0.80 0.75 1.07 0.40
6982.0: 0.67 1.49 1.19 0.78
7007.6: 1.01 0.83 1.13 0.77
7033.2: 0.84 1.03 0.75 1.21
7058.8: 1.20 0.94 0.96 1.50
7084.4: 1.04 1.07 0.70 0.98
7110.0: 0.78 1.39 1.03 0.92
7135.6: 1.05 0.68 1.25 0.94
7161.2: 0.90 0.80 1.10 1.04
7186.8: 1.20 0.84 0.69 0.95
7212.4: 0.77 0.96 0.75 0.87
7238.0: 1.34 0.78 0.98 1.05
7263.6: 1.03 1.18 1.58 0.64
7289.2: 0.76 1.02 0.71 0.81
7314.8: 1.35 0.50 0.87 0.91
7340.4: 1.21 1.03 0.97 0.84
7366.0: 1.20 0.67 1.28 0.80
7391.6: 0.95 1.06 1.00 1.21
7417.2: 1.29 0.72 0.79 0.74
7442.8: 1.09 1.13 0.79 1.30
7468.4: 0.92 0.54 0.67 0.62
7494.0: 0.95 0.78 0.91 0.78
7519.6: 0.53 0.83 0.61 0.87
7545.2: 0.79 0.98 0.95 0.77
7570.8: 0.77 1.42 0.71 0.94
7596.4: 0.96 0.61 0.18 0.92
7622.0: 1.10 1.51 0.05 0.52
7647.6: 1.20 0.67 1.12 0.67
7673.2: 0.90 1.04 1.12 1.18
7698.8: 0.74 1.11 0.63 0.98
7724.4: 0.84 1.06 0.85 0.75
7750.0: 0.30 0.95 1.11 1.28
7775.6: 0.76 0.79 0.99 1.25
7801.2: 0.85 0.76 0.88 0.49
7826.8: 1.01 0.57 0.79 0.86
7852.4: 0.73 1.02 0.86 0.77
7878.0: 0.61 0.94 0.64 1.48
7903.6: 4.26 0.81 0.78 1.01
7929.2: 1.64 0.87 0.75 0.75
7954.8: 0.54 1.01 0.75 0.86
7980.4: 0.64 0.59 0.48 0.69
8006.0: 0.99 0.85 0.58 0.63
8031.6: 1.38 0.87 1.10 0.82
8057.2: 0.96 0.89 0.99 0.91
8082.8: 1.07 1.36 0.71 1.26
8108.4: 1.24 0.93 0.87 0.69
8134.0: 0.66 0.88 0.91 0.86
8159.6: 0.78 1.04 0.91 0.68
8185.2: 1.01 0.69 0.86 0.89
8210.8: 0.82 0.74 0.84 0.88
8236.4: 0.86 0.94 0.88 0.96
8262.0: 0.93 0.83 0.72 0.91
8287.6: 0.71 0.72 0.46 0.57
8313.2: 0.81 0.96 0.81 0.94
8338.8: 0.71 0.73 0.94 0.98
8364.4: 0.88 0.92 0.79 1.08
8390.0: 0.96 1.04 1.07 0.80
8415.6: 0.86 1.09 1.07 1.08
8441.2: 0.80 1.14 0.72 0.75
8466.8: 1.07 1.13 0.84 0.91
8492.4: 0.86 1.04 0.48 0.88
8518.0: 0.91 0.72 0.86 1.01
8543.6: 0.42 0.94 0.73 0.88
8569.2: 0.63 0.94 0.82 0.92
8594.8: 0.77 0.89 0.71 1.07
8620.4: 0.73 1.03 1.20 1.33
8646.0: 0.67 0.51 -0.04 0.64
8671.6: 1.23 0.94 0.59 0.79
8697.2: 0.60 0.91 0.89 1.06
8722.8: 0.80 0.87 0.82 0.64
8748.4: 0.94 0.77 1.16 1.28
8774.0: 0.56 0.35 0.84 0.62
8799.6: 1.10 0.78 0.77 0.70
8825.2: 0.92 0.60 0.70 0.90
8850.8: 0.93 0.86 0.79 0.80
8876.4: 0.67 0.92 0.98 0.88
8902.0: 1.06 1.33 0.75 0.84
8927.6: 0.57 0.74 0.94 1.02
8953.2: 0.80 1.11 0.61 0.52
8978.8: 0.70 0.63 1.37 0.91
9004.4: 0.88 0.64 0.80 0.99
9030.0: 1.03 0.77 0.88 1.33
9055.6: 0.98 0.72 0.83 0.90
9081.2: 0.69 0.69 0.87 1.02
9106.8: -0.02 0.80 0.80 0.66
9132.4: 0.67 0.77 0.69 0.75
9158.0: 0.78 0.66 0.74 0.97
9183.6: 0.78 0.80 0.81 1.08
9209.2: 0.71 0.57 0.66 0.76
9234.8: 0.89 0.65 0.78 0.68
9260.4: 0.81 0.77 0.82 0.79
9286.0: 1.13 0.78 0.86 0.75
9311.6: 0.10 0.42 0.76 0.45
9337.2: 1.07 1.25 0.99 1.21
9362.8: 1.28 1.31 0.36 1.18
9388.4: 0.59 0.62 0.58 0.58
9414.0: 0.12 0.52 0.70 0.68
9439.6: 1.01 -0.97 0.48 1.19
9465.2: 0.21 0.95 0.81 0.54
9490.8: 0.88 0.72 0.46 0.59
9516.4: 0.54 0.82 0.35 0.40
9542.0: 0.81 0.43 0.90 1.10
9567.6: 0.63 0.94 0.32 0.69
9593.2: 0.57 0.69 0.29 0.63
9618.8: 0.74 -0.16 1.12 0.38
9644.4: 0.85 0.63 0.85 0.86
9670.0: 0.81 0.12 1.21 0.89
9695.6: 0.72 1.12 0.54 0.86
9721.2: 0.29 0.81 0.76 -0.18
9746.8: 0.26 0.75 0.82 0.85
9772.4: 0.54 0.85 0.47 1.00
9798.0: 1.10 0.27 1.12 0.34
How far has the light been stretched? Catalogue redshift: 0.204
